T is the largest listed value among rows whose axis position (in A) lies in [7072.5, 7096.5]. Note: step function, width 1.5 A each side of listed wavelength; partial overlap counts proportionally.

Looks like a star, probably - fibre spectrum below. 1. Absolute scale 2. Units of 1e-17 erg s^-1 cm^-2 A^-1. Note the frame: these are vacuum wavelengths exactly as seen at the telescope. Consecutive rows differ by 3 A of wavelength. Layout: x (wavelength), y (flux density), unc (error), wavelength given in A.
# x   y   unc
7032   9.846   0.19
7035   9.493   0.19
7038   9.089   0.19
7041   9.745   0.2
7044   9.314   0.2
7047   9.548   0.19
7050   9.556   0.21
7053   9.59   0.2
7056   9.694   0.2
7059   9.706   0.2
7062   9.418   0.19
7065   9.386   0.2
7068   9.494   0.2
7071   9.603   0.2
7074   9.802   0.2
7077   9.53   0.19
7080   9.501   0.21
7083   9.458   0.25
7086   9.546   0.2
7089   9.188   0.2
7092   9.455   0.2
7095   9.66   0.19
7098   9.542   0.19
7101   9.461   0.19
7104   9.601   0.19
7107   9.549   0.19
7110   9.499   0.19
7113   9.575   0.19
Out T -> 9.802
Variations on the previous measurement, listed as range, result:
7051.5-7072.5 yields 9.706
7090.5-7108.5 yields 9.66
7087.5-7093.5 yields 9.455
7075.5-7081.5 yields 9.53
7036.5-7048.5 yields 9.745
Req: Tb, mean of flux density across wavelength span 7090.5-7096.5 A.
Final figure 9.56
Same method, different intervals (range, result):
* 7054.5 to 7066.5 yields 9.55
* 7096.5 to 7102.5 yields 9.5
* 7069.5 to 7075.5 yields 9.7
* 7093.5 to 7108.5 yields 9.56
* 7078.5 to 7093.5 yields 9.43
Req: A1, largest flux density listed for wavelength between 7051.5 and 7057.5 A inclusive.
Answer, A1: 9.694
